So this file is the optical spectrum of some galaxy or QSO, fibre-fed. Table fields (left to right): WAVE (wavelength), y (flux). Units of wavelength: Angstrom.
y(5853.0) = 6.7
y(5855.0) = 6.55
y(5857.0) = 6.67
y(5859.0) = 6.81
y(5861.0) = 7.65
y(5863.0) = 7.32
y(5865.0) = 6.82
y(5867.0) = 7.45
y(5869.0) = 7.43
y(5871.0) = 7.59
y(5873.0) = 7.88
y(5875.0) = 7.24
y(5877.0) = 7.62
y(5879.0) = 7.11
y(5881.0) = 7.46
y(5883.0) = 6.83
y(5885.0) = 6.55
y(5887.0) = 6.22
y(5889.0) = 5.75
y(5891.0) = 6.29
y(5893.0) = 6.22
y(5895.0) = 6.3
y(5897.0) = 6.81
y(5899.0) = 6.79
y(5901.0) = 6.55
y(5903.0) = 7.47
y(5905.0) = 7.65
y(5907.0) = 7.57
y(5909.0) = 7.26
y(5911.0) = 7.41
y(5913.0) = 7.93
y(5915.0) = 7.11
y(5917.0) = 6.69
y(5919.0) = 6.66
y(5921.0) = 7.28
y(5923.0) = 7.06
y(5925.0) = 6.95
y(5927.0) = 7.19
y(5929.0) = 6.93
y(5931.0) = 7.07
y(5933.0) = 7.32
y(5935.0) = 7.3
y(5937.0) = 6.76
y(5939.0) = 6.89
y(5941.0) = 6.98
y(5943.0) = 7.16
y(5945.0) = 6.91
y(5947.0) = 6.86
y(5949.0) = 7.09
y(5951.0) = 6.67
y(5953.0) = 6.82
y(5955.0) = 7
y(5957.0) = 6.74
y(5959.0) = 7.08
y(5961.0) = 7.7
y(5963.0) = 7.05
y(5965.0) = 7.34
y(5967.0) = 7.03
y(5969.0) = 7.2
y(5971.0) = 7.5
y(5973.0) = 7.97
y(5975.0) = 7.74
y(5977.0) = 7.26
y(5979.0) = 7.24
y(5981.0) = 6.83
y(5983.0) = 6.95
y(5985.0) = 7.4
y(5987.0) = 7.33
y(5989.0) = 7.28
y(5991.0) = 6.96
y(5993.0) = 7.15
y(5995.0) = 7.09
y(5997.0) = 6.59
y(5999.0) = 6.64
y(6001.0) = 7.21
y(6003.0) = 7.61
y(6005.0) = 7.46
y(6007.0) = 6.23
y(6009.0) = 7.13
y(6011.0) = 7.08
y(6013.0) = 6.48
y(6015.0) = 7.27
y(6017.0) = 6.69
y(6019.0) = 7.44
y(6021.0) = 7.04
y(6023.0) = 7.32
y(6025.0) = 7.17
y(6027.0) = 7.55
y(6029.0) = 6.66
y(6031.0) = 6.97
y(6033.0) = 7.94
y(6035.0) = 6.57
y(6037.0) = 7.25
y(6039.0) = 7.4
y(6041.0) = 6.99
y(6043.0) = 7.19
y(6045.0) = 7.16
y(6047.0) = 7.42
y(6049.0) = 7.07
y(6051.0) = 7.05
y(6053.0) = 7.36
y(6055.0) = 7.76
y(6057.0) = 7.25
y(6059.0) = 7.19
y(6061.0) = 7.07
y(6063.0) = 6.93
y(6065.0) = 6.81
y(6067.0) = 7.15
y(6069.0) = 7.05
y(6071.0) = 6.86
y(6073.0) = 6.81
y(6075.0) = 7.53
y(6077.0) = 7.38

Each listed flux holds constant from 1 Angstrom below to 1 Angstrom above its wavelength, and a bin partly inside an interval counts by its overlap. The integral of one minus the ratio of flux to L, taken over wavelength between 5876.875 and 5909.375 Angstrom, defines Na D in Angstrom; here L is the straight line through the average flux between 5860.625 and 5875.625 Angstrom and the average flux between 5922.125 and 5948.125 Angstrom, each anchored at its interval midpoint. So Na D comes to 2.0 Angstrom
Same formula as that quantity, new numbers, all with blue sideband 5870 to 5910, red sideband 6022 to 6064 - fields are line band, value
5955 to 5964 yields -0.07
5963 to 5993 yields -0.75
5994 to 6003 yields 0.21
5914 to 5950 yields 0.07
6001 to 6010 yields 0.03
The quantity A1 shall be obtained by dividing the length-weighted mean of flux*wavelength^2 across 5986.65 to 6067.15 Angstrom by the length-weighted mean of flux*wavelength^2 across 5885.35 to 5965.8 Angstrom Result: 1.06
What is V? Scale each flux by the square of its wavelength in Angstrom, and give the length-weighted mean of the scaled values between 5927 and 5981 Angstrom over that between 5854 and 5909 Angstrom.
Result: 1.05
